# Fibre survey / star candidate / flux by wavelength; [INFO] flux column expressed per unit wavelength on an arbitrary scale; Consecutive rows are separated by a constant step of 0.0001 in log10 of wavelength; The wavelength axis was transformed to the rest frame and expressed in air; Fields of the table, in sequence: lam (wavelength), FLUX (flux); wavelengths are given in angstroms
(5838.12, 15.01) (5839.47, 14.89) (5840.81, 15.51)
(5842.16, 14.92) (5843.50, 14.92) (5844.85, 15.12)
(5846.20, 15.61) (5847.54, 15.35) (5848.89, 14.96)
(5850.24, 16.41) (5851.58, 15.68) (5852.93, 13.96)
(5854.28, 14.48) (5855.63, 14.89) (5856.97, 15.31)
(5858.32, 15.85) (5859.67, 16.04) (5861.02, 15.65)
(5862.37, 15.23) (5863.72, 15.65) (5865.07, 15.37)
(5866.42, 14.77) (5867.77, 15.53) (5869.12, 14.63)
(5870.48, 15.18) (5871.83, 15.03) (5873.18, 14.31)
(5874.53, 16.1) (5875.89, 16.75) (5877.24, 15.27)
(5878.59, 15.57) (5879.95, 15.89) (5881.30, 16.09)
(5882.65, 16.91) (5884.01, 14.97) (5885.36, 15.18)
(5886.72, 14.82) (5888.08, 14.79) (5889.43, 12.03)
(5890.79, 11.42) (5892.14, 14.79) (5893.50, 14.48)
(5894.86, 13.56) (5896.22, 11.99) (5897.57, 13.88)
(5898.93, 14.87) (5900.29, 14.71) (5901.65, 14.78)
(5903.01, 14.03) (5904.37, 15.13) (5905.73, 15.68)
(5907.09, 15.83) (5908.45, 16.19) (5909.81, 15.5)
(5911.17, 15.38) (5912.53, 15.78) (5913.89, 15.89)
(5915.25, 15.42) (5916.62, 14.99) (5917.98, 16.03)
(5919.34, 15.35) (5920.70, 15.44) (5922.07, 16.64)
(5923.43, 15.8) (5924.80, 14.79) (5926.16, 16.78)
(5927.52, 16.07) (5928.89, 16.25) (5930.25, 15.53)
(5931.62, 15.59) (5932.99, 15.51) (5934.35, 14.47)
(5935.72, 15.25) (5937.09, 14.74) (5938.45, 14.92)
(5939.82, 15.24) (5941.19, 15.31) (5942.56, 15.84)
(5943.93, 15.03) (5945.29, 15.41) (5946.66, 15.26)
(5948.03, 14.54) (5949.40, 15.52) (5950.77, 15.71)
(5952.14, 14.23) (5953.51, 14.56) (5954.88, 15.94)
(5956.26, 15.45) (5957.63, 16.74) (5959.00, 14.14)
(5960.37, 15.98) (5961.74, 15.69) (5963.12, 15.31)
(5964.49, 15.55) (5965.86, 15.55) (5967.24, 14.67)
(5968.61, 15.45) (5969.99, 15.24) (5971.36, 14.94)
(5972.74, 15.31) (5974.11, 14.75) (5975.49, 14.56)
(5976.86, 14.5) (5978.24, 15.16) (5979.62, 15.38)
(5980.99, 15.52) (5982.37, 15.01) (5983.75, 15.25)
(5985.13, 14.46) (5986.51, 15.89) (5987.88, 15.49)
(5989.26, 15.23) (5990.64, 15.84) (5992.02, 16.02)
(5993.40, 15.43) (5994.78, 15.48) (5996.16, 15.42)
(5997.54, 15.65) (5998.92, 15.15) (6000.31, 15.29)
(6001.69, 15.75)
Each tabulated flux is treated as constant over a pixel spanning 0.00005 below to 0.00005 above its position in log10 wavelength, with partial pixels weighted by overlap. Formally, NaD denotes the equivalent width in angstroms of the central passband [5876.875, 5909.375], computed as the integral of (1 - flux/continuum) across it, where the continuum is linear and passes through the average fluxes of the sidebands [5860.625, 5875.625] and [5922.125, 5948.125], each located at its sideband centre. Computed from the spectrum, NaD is 1.31 angstroms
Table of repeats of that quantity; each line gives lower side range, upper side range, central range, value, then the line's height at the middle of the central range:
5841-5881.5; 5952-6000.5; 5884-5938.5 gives 1.11 angstroms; 15.3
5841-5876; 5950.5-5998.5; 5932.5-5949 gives 0.17 angstroms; 15.3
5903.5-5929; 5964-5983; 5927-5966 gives 0.11 angstroms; 15.4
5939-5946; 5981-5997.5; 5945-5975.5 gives 0.26 angstroms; 15.4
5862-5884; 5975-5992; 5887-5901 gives 1.60 angstroms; 15.5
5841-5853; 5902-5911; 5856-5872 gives -0.05 angstroms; 15.3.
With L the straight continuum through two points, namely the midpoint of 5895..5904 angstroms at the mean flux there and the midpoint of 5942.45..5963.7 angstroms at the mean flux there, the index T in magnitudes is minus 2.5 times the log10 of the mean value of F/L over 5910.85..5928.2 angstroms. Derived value -0.09 mag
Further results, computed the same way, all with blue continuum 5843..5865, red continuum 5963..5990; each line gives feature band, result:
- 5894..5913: 0.03 mag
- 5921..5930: -0.05 mag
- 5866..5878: 0.00 mag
